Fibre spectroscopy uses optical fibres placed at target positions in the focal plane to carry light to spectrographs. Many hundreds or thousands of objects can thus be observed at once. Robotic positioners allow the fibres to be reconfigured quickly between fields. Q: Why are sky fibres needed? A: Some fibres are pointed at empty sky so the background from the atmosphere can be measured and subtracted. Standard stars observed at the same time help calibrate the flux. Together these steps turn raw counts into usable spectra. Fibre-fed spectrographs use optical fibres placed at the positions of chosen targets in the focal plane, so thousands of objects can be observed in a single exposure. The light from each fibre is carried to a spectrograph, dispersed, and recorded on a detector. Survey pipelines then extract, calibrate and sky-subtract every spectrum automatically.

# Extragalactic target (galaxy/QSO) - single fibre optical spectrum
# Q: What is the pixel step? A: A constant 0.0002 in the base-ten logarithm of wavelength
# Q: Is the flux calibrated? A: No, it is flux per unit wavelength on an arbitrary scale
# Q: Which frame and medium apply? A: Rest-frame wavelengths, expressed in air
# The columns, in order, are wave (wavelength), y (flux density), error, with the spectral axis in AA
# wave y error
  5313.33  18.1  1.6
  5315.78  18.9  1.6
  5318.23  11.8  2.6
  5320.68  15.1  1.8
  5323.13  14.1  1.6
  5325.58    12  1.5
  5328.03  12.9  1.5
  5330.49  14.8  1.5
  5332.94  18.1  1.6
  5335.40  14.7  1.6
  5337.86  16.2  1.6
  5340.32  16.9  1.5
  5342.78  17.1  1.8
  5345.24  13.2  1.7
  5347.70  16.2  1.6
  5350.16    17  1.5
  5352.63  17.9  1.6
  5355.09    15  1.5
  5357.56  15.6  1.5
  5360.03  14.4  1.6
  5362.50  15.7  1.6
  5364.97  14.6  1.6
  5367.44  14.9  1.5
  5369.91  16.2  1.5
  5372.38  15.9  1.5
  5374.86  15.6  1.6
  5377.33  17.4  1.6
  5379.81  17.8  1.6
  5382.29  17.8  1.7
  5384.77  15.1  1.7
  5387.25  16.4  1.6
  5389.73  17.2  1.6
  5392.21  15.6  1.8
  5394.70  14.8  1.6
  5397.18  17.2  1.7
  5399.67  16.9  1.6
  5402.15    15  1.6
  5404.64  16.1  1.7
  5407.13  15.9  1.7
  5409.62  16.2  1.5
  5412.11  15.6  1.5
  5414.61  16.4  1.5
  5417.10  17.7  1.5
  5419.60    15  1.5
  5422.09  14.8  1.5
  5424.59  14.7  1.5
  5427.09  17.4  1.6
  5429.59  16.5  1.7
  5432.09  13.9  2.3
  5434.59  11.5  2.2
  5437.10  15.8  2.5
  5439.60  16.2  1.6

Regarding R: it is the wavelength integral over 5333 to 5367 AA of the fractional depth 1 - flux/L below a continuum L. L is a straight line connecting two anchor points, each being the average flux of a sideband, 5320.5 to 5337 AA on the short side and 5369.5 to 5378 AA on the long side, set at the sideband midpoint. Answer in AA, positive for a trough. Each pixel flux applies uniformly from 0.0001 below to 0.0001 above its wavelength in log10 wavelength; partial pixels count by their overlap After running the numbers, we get -1.1 AA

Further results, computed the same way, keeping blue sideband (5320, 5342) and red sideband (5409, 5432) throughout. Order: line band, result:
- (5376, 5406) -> -1.57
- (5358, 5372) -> 0.12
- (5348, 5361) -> -0.66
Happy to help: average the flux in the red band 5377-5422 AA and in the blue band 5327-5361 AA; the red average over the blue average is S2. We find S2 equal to 1.03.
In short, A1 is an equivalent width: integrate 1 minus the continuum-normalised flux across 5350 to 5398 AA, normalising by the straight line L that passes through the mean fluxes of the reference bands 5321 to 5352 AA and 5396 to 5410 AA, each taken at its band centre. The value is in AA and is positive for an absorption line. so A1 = -0.8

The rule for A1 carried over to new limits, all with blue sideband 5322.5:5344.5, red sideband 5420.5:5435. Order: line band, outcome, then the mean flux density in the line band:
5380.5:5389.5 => -0.9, 16.6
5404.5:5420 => -1.2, 16.2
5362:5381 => -1.1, 16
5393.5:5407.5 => -0.9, 16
